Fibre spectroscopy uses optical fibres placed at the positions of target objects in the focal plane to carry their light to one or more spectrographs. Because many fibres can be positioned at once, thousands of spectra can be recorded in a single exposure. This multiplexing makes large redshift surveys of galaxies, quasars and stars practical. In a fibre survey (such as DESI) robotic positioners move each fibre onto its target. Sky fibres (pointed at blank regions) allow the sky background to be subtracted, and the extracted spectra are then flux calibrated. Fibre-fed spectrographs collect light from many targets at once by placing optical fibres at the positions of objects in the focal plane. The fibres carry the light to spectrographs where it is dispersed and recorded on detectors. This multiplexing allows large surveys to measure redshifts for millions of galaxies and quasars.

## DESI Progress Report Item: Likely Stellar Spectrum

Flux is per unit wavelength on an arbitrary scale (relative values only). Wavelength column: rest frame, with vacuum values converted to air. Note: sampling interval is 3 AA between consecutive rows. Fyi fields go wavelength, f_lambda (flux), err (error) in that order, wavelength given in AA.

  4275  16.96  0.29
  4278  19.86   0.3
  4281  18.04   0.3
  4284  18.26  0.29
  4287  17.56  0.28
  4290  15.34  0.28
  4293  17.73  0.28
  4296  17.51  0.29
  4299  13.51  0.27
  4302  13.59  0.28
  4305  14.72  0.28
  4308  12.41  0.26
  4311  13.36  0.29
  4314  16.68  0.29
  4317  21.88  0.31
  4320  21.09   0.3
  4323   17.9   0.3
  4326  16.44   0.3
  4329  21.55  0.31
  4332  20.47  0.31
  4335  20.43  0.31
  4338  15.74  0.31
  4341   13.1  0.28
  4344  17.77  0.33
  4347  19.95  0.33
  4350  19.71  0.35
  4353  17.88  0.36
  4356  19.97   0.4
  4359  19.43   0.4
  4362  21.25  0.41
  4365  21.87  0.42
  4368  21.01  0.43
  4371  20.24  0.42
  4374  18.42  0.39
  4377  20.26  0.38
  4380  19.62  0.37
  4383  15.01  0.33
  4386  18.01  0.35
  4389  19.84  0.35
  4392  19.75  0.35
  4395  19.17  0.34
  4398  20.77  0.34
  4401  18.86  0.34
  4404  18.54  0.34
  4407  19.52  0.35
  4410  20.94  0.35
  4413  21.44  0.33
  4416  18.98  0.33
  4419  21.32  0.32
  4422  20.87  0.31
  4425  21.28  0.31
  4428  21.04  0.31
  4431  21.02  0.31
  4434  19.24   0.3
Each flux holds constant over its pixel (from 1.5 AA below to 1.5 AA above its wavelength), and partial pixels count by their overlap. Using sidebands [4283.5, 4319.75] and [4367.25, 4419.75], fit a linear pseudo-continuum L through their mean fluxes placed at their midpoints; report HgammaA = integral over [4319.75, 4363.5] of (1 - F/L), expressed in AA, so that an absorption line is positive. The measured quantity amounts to -2.9 AA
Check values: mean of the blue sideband 16.2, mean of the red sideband 19.5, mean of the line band 18.8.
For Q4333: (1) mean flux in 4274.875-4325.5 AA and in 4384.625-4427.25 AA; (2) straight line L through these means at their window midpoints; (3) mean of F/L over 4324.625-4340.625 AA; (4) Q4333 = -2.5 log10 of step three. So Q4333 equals -0.04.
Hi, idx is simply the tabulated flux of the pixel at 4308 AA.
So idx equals 12.41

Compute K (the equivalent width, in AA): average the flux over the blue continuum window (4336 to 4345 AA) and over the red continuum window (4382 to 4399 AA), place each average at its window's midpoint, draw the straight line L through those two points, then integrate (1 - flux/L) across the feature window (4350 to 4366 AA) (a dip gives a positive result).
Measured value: -3.05 AA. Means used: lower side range 15.7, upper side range 18.8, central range 20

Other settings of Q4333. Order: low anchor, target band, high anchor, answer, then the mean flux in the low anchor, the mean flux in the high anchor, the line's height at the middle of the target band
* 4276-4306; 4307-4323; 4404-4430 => 0.01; 16.6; 20.6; 17.4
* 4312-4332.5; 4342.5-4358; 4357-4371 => 0.07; 19.2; 20.8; 20.3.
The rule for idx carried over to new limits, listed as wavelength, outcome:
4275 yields 16.96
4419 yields 21.32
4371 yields 20.24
